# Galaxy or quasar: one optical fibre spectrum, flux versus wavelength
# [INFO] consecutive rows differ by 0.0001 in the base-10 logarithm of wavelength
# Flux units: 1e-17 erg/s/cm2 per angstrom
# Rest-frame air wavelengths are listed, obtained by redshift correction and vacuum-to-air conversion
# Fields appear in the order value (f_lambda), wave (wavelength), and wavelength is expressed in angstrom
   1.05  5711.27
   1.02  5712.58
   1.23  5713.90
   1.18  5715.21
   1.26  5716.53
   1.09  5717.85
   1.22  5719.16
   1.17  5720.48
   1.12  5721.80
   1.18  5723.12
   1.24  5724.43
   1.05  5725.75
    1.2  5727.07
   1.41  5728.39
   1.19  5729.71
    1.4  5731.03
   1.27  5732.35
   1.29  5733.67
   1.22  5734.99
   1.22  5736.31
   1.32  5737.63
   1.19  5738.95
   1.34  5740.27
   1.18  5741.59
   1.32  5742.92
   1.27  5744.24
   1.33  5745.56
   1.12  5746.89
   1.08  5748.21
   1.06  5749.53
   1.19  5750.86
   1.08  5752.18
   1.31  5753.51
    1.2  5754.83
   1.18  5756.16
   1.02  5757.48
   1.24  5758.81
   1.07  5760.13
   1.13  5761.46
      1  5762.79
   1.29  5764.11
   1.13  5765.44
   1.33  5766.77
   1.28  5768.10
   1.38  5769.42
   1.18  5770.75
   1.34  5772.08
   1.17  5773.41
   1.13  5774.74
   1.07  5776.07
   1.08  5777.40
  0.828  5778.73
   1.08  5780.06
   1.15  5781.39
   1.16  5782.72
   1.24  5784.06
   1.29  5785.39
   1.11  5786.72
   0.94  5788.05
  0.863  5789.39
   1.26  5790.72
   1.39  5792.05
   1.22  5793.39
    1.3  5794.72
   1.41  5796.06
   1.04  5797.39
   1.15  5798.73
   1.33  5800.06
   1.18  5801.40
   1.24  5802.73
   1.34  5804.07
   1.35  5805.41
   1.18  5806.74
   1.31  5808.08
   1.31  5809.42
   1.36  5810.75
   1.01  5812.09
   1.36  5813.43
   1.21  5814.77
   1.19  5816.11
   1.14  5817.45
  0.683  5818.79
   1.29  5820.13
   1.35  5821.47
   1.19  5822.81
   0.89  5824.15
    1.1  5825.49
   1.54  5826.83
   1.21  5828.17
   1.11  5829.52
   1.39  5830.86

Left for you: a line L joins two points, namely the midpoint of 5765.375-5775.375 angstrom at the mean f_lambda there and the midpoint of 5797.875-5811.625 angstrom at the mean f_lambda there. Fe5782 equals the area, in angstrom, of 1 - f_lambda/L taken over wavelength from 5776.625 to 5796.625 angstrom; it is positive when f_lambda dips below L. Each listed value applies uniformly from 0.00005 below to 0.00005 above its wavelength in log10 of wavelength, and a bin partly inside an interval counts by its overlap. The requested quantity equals 1.7 angstrom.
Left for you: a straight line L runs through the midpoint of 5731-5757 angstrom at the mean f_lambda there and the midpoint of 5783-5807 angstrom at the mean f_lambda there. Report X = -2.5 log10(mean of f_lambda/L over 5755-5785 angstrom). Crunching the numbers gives 0.05 mag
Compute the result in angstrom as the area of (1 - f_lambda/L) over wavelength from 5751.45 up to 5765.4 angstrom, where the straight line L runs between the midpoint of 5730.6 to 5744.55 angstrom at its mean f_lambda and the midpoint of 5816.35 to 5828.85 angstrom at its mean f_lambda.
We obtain 1.0 angstrom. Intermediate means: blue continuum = 1.27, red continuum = 1.16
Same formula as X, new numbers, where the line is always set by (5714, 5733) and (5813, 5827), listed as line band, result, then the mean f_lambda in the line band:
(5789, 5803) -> -0.05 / 1.22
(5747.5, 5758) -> 0.05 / 1.14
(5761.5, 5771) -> -0.03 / 1.22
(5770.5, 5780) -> 0.07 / 1.11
